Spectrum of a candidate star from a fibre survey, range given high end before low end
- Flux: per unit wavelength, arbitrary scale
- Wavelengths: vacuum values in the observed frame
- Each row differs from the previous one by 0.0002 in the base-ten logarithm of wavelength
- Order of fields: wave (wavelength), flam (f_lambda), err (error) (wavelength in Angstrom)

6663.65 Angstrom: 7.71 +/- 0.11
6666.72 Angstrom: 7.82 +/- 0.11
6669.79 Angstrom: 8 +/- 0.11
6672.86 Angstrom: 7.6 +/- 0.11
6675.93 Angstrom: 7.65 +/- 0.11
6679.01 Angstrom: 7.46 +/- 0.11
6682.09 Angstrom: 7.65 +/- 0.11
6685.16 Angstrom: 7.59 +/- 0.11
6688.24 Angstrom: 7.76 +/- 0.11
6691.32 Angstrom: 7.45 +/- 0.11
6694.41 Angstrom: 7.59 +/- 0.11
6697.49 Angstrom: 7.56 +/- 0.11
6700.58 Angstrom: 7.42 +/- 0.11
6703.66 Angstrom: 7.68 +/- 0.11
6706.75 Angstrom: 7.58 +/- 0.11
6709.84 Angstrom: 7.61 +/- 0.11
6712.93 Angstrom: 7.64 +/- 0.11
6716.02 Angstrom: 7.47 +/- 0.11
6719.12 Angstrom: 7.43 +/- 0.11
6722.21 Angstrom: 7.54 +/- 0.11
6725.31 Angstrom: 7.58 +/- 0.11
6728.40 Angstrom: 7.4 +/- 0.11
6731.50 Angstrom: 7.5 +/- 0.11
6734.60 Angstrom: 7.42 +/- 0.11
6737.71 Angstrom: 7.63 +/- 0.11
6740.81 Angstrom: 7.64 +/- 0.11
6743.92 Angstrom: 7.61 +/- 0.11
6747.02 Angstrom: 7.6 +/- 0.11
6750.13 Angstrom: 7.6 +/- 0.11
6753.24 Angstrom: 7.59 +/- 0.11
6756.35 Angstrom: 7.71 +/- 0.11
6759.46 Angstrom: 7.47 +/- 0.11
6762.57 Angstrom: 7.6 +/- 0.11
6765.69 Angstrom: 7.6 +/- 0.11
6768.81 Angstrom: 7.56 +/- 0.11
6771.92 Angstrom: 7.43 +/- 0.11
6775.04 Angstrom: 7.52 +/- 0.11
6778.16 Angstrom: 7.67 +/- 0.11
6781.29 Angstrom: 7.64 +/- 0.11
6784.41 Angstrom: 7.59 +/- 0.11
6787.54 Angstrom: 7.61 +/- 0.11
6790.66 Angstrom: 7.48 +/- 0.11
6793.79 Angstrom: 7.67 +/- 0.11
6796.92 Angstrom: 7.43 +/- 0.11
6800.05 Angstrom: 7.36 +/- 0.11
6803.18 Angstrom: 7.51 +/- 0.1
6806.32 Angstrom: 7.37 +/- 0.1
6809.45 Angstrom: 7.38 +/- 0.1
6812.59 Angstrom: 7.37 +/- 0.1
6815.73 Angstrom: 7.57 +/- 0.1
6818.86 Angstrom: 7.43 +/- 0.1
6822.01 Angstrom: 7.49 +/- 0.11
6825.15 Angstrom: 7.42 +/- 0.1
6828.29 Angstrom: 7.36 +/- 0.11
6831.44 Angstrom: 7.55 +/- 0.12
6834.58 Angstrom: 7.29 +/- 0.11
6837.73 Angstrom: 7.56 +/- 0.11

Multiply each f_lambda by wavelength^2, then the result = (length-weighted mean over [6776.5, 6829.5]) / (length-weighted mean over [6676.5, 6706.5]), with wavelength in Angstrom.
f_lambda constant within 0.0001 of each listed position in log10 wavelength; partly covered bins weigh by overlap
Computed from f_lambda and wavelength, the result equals 1.02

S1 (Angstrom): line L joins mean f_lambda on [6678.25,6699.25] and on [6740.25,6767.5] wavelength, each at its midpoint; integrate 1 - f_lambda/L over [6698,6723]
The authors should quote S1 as 0.1 Angstrom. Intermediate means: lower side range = 7.58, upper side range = 7.6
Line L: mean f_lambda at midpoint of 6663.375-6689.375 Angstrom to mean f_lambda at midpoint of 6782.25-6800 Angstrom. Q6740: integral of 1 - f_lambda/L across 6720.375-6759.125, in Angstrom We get 0.23 Angstrom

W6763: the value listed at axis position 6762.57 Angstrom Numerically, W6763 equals 7.6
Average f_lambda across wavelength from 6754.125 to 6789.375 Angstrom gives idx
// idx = 7.58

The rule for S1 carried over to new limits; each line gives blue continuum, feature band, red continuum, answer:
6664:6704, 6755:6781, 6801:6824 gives -0.2 Angstrom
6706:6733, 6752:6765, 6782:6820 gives -0.1 Angstrom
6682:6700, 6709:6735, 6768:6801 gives 0.2 Angstrom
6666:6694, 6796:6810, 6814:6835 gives 0.1 Angstrom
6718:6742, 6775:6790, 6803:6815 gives -0.3 Angstrom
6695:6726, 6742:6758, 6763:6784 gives -0.1 Angstrom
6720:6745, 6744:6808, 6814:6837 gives -0.5 Angstrom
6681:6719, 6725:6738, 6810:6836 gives 0.1 Angstrom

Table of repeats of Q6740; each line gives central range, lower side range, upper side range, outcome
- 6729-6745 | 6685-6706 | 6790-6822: 0.0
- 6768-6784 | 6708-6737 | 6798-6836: -0.2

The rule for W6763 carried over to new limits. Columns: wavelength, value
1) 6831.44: 7.55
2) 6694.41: 7.59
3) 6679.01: 7.46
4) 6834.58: 7.29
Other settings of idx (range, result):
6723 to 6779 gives 7.56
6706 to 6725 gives 7.54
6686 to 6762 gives 7.56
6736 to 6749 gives 7.61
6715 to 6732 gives 7.49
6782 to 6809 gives 7.5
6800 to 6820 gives 7.43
